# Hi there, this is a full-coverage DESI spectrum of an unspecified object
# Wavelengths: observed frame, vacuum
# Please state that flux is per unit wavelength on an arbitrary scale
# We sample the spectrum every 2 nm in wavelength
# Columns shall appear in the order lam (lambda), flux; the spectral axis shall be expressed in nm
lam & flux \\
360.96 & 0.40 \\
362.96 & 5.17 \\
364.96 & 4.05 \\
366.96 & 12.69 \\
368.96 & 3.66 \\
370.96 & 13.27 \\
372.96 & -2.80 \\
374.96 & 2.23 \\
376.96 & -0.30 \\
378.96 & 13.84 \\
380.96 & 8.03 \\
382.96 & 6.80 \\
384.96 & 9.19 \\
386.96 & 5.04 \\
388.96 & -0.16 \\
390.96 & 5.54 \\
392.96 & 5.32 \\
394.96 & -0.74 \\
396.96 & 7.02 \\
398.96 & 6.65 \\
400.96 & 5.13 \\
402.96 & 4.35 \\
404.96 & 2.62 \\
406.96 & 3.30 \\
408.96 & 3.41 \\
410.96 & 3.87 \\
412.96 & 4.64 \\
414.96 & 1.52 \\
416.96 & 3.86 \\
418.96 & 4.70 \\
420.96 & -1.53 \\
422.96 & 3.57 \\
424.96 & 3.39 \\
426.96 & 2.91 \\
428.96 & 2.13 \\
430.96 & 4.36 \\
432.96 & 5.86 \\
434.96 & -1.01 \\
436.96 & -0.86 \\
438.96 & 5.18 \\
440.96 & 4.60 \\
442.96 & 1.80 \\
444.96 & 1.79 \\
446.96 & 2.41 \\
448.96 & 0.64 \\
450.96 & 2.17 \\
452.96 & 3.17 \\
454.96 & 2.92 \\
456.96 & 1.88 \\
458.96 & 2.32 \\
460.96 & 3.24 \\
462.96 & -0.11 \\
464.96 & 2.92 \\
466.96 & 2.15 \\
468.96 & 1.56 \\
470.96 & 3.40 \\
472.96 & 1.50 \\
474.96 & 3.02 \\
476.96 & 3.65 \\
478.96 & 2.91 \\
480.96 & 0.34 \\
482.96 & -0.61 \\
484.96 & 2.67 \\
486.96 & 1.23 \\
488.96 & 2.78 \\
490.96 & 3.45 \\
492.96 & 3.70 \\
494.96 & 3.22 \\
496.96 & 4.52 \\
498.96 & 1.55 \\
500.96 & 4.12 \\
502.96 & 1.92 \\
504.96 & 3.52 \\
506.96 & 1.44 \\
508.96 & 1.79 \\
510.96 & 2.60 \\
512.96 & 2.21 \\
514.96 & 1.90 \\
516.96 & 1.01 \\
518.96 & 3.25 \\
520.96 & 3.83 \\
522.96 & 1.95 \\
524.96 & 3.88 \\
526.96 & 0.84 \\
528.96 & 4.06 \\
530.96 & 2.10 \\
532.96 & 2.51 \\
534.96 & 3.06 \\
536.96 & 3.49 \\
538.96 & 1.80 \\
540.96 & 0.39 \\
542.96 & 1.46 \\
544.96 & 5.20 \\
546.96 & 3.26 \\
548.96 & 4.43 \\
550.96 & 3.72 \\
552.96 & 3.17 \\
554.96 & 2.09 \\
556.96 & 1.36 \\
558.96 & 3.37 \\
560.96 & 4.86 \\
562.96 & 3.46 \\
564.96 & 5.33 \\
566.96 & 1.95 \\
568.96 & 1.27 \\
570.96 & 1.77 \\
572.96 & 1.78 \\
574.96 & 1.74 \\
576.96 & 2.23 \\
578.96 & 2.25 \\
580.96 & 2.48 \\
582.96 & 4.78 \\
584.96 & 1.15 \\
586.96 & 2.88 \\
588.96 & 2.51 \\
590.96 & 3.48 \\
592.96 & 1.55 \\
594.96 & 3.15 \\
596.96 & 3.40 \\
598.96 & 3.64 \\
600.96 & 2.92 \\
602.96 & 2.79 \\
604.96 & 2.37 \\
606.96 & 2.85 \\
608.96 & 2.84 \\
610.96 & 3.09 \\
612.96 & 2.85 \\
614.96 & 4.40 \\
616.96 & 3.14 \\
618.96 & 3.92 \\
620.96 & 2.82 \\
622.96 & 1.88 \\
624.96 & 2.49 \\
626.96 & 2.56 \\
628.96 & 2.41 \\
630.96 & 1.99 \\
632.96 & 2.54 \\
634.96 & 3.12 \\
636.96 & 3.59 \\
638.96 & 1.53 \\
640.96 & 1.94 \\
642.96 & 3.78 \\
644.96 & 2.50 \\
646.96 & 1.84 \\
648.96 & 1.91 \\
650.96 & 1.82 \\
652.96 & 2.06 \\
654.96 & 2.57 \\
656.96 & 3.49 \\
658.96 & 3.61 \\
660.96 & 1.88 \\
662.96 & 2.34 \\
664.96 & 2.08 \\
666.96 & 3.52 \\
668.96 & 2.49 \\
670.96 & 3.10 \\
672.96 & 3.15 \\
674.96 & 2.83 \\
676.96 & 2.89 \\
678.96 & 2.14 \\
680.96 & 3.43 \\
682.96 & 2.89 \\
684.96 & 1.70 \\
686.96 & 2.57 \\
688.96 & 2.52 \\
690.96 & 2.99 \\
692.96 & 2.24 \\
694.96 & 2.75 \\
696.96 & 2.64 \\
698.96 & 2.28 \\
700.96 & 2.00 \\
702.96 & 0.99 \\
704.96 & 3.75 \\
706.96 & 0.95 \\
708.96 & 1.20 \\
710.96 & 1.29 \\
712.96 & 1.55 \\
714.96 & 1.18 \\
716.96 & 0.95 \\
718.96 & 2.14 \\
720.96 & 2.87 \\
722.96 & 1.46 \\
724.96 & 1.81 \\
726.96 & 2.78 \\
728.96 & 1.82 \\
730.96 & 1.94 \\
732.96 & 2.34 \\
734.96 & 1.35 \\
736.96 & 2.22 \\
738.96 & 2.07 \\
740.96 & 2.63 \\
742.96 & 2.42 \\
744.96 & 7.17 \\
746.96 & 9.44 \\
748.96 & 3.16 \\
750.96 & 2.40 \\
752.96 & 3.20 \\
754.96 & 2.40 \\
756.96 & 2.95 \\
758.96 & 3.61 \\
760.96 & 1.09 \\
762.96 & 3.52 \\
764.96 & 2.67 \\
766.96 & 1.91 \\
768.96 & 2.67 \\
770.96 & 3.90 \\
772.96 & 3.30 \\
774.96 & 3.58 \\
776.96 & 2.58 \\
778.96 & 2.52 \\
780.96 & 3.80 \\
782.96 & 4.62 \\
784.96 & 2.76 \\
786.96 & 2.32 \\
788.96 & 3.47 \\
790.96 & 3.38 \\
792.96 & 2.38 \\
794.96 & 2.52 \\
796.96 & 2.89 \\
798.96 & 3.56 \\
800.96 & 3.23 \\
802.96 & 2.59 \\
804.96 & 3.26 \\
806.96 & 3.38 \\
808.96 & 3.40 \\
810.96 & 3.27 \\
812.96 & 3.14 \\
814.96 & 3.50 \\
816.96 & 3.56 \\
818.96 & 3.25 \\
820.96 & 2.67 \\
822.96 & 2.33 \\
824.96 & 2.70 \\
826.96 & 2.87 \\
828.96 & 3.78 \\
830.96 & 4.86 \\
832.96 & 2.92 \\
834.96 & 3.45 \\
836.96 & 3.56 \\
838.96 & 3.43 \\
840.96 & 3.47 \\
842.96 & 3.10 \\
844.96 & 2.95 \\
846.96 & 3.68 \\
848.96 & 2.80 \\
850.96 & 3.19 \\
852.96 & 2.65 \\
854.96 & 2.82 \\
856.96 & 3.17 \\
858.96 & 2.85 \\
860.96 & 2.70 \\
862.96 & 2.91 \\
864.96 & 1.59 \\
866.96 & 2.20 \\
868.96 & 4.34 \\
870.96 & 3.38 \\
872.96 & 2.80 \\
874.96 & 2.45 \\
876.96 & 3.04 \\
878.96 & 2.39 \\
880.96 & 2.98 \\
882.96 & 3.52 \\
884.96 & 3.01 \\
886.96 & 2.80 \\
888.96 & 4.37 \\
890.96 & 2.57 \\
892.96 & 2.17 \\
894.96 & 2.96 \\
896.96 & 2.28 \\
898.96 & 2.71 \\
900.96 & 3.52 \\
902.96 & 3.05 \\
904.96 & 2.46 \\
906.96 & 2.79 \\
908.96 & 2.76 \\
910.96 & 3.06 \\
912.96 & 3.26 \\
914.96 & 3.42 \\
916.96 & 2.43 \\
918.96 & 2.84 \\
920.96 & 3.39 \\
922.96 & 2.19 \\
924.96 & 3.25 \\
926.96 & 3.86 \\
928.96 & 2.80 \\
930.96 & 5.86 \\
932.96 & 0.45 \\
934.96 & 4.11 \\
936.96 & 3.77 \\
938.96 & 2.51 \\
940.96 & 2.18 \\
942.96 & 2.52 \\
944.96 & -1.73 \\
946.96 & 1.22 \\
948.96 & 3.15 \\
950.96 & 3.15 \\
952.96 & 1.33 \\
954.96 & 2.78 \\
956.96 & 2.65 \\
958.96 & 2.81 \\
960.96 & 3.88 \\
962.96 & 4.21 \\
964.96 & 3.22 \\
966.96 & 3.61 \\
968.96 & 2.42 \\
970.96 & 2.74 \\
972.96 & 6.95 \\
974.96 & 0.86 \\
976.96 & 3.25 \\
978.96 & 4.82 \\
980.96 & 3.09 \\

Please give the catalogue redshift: 1.00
